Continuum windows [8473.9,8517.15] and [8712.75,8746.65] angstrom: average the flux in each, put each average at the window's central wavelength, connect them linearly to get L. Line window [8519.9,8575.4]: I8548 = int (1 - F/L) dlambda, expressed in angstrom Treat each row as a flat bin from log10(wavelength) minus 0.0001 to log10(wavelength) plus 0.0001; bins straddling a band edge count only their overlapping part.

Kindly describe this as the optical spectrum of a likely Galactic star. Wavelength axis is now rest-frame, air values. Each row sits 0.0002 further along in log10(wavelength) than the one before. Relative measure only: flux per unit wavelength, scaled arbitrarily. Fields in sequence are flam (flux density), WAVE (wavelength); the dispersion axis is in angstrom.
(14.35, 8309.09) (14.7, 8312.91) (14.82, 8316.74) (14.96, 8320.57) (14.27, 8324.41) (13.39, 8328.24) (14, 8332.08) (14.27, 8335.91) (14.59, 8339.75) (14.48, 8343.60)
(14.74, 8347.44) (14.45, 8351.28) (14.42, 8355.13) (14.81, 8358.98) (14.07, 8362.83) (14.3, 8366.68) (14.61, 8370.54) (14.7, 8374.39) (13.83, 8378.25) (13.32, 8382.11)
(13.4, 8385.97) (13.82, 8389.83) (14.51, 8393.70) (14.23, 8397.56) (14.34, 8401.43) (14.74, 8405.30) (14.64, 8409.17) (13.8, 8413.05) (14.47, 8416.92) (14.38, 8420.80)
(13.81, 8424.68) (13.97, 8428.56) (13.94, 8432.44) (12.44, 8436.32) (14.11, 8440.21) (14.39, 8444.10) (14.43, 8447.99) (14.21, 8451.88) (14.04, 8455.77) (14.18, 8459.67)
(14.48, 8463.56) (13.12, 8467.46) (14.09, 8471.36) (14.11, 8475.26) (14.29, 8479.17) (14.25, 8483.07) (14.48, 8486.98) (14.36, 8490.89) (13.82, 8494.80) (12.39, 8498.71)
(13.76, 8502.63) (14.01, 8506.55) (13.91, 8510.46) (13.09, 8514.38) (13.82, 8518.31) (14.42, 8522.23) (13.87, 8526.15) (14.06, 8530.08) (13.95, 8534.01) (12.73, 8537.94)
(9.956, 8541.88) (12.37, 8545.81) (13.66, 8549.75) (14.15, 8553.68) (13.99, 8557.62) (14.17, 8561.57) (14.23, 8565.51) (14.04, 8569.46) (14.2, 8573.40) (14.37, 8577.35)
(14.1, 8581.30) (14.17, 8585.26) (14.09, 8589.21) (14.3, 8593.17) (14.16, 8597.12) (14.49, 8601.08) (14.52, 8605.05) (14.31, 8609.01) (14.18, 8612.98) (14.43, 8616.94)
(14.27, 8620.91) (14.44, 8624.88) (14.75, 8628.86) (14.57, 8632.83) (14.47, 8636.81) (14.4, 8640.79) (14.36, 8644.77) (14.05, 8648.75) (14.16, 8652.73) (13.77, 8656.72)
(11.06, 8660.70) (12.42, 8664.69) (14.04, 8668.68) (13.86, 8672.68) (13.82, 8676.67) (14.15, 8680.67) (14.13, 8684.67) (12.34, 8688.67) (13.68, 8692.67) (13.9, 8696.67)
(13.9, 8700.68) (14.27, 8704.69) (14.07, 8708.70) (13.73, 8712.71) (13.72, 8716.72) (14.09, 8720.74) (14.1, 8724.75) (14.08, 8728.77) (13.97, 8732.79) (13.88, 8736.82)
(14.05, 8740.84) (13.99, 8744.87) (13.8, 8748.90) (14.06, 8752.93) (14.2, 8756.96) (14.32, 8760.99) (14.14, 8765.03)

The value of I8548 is 1.3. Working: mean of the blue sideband 13.9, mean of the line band 13.6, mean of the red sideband 14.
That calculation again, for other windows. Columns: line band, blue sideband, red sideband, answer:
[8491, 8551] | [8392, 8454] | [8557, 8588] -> 3.4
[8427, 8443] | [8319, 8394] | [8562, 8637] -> 0.7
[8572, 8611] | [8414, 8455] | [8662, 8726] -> -1.2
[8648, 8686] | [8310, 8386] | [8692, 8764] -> 1.4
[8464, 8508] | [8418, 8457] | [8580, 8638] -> 0.6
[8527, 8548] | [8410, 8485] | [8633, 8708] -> 1.8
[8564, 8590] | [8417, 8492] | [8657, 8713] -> -0.7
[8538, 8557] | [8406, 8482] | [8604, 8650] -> 2.1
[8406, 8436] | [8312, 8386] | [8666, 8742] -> 0.3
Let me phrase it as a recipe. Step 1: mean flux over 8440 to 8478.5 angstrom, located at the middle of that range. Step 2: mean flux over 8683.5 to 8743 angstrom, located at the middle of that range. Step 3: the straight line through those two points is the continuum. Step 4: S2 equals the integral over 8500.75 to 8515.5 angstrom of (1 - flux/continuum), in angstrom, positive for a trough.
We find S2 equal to 0.4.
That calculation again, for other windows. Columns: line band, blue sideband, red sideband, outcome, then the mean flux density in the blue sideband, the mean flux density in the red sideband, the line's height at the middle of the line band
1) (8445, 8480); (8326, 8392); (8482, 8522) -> -0.50 angstrom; 14.2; 13.8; 13.9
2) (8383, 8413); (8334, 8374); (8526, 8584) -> 0.22 angstrom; 14.5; 13.6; 14.3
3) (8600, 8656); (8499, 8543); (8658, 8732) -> -3.33 angstrom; 13.4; 13.6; 13.6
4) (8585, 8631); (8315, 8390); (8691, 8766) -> -0.87 angstrom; 14.3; 14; 14.1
